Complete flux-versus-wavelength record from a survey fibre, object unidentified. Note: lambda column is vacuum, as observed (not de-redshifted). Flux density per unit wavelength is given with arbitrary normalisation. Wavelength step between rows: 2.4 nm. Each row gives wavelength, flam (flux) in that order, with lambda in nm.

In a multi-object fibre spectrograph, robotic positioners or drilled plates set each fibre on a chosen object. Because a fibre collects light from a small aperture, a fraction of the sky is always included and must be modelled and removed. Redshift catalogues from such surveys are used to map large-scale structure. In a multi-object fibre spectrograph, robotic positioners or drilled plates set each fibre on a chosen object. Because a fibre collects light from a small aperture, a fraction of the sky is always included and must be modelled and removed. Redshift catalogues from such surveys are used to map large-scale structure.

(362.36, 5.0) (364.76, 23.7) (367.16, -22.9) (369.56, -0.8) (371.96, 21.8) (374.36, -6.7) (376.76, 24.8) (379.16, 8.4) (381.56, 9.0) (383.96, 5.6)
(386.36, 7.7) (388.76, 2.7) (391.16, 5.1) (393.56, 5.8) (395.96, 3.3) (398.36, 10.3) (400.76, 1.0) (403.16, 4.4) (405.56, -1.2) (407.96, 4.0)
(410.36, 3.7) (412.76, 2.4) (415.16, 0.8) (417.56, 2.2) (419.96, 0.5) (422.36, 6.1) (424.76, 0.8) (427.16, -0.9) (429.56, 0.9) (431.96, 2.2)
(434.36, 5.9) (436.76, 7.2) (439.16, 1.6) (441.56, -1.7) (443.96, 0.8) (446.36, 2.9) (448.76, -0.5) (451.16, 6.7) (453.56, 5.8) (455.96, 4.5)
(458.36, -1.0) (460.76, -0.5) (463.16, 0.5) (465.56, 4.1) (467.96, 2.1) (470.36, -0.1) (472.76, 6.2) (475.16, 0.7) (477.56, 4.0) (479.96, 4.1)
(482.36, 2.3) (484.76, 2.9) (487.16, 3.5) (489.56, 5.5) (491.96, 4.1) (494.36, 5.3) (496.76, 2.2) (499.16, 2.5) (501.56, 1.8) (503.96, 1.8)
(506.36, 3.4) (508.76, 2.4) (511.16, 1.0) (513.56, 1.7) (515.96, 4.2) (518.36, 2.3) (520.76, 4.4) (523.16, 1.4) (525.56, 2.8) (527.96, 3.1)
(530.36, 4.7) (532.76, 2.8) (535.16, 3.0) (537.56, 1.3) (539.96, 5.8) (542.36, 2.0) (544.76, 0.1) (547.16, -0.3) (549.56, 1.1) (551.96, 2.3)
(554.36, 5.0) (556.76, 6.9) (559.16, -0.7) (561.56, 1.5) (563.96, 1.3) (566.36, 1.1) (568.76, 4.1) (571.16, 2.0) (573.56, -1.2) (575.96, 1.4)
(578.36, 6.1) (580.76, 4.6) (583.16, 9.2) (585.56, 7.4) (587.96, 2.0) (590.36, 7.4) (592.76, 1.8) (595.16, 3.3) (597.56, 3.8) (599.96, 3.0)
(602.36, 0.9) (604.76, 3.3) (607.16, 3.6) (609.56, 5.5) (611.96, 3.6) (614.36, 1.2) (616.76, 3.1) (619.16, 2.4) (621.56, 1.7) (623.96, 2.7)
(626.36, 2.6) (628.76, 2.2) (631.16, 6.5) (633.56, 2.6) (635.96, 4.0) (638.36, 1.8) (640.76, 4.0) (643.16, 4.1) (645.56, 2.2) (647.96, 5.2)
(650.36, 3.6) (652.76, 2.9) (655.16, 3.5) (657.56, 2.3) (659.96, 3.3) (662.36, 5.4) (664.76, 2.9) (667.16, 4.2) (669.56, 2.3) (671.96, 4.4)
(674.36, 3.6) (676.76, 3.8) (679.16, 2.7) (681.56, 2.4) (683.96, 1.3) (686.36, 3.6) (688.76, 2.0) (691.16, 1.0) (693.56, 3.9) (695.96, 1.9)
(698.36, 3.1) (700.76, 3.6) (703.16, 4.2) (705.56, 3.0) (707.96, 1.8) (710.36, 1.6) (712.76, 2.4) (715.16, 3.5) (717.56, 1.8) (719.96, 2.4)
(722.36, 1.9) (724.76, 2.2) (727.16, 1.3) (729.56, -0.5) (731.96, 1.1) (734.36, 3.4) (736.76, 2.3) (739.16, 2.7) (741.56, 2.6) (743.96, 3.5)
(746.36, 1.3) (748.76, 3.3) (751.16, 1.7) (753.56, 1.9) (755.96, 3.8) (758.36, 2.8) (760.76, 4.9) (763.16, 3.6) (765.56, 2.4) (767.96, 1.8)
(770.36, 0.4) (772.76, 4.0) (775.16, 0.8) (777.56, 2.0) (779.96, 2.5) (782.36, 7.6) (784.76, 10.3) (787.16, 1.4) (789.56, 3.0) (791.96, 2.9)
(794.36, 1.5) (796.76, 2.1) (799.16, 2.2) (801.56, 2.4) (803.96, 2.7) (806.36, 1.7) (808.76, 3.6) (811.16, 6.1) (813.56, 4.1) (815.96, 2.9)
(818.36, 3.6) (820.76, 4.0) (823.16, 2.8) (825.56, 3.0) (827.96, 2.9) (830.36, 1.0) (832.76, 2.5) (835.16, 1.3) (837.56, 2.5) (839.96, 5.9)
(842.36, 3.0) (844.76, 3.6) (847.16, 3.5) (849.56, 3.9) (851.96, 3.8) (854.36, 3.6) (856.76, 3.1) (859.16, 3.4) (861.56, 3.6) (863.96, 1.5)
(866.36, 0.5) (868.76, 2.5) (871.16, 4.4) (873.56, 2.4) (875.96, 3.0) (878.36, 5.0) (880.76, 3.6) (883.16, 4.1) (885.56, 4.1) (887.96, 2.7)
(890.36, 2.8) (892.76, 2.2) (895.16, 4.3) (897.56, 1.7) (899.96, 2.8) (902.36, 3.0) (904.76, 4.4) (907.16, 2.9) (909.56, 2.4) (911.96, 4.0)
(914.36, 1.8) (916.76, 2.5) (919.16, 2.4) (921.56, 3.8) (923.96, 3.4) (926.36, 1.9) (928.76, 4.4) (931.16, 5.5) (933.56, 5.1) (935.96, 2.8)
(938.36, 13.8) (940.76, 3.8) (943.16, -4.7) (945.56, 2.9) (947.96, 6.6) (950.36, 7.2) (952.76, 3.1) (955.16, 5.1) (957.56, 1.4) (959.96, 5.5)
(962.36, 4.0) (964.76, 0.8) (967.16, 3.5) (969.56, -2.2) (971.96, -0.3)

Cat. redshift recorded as 1.10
